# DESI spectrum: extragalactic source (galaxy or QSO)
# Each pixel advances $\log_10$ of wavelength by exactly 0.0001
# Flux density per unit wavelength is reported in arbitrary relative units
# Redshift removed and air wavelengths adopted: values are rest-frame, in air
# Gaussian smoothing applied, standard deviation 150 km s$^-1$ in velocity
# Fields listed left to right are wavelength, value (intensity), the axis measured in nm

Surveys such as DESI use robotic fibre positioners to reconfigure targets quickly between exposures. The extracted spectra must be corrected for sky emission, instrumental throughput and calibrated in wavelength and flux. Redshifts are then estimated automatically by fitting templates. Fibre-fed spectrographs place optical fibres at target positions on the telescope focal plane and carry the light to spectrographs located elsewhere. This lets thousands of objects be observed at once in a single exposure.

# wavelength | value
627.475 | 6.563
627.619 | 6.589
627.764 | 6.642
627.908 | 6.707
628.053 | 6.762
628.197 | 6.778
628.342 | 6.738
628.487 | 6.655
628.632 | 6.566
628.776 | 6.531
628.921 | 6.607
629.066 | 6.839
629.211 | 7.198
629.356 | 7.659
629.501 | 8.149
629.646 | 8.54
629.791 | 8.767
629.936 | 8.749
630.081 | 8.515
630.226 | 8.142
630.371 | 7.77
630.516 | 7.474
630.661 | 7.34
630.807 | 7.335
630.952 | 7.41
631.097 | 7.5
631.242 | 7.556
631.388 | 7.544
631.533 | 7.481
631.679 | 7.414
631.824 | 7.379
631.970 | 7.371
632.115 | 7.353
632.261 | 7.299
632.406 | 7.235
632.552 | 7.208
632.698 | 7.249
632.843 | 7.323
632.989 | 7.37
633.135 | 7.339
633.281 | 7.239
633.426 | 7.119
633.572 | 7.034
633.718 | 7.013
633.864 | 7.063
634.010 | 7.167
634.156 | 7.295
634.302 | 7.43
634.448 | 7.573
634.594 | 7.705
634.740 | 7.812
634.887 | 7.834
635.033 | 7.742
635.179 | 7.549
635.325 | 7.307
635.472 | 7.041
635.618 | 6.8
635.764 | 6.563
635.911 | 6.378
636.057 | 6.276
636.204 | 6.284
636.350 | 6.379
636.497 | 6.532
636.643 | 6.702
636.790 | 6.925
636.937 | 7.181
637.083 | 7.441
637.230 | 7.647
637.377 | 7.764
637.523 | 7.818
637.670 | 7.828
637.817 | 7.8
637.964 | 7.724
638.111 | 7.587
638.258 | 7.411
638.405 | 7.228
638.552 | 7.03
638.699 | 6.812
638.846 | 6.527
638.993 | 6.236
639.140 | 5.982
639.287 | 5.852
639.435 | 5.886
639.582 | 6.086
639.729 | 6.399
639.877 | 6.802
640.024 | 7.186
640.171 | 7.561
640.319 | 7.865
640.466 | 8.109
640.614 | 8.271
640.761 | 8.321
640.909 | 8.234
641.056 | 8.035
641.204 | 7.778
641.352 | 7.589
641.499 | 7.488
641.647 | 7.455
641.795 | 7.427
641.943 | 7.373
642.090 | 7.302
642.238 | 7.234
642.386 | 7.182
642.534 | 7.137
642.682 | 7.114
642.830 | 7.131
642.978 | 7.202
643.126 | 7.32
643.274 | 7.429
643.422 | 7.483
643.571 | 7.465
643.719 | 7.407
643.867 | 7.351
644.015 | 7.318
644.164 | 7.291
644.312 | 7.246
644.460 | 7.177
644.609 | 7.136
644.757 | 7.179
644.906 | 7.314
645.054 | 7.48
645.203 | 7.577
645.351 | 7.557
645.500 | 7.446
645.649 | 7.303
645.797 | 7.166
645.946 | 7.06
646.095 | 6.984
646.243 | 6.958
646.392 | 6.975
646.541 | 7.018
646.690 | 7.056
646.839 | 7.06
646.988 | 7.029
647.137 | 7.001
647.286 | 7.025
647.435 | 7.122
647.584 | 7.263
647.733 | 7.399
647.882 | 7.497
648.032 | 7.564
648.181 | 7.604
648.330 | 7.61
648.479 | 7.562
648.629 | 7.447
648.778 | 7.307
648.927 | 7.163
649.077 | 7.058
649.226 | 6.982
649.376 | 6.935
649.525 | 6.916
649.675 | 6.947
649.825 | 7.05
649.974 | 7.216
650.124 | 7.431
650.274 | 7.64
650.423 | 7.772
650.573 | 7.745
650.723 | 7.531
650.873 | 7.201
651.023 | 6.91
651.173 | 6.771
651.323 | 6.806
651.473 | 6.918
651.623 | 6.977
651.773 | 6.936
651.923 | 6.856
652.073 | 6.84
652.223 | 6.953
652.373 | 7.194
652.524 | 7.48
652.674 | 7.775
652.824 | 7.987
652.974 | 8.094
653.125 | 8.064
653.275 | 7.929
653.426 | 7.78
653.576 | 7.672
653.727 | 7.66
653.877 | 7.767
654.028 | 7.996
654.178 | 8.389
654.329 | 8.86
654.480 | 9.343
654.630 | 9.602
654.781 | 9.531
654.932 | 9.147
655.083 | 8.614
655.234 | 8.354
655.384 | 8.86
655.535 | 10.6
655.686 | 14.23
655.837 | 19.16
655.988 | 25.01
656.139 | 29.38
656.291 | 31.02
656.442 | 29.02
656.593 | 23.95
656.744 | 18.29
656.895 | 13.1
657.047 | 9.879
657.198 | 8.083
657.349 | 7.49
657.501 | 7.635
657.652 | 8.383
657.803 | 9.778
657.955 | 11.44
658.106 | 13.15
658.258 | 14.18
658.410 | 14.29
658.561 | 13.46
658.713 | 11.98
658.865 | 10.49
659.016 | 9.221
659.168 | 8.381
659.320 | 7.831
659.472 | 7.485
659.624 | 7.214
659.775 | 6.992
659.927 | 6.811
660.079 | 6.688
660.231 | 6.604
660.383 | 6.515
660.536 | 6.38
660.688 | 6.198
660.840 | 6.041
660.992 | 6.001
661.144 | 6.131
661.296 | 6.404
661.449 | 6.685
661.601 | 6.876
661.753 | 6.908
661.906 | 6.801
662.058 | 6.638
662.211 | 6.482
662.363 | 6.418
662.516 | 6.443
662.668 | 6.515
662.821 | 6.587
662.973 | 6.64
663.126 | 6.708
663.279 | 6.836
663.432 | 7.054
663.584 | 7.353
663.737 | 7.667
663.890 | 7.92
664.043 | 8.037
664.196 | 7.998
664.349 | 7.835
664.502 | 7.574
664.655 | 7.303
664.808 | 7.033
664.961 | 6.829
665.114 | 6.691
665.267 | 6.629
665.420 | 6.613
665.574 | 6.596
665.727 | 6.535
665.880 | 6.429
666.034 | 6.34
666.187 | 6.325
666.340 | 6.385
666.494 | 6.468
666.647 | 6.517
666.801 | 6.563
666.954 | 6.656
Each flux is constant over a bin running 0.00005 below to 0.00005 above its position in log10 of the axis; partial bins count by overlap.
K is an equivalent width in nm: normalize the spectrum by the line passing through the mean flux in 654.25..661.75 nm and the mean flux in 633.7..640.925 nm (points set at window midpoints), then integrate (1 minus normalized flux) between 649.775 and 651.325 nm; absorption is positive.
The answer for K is 0.39 nm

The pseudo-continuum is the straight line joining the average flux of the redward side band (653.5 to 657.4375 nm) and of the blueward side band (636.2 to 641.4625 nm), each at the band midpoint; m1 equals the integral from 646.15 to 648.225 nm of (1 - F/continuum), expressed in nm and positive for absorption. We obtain 0.64 nm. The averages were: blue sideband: 7.2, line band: 7.18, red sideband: 13.5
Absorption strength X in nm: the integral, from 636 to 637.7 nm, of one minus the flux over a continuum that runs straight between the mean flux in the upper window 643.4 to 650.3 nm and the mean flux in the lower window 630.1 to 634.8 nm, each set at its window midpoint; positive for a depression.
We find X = 0.07 nm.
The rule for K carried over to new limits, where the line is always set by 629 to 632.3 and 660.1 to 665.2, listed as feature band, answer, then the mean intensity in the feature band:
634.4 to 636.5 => 0.14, 7.06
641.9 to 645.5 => 0.02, 7.31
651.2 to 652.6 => 0.03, 6.99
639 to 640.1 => 0.17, 6.31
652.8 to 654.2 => -0.16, 7.92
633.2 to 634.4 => 0.07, 7.18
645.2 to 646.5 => 0.02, 7.2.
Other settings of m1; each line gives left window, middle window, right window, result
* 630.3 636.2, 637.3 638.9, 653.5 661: 0.133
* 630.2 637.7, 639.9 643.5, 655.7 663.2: 0.323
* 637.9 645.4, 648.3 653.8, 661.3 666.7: -0.178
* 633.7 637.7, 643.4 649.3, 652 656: 0.793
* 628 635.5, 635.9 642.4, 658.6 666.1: 0.141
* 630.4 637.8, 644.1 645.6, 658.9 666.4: -0.043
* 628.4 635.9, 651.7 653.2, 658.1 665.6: 0.028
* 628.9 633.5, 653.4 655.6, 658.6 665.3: -0.420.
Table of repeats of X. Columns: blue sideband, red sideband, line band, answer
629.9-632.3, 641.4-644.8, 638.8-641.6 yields 0.07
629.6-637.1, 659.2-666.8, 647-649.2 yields -0.07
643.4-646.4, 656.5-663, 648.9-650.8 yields 0.14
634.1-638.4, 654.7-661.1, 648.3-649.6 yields 0.35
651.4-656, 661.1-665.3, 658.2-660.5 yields -0.38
